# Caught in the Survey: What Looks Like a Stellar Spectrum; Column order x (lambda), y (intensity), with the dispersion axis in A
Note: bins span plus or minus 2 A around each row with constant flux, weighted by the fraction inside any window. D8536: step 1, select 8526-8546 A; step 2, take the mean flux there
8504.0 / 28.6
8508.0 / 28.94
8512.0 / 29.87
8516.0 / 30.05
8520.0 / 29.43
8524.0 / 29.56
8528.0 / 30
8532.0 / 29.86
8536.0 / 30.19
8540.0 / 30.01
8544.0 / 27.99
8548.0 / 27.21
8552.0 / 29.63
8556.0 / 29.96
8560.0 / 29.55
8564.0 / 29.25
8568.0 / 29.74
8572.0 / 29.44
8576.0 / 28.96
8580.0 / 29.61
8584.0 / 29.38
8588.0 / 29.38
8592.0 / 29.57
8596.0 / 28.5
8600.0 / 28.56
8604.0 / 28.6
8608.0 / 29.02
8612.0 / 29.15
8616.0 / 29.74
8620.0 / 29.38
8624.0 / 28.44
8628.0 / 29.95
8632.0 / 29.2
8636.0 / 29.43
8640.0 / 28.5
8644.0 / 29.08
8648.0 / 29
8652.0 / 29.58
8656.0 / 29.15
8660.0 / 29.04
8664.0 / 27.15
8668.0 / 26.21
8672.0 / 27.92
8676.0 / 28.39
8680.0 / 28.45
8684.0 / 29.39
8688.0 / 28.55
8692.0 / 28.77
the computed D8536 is 29.6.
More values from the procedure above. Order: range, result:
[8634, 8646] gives 29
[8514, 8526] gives 29.7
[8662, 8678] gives 27.4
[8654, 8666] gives 28.4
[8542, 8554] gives 28.3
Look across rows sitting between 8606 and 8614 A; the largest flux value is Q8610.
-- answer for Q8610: 29.15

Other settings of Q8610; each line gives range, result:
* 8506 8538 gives 30.19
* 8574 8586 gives 29.61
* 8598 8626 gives 29.74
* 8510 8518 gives 30.05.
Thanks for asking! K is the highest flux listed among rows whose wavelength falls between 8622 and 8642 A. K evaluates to 29.95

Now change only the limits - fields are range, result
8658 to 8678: 29.04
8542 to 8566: 29.96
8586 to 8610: 29.57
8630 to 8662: 29.58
